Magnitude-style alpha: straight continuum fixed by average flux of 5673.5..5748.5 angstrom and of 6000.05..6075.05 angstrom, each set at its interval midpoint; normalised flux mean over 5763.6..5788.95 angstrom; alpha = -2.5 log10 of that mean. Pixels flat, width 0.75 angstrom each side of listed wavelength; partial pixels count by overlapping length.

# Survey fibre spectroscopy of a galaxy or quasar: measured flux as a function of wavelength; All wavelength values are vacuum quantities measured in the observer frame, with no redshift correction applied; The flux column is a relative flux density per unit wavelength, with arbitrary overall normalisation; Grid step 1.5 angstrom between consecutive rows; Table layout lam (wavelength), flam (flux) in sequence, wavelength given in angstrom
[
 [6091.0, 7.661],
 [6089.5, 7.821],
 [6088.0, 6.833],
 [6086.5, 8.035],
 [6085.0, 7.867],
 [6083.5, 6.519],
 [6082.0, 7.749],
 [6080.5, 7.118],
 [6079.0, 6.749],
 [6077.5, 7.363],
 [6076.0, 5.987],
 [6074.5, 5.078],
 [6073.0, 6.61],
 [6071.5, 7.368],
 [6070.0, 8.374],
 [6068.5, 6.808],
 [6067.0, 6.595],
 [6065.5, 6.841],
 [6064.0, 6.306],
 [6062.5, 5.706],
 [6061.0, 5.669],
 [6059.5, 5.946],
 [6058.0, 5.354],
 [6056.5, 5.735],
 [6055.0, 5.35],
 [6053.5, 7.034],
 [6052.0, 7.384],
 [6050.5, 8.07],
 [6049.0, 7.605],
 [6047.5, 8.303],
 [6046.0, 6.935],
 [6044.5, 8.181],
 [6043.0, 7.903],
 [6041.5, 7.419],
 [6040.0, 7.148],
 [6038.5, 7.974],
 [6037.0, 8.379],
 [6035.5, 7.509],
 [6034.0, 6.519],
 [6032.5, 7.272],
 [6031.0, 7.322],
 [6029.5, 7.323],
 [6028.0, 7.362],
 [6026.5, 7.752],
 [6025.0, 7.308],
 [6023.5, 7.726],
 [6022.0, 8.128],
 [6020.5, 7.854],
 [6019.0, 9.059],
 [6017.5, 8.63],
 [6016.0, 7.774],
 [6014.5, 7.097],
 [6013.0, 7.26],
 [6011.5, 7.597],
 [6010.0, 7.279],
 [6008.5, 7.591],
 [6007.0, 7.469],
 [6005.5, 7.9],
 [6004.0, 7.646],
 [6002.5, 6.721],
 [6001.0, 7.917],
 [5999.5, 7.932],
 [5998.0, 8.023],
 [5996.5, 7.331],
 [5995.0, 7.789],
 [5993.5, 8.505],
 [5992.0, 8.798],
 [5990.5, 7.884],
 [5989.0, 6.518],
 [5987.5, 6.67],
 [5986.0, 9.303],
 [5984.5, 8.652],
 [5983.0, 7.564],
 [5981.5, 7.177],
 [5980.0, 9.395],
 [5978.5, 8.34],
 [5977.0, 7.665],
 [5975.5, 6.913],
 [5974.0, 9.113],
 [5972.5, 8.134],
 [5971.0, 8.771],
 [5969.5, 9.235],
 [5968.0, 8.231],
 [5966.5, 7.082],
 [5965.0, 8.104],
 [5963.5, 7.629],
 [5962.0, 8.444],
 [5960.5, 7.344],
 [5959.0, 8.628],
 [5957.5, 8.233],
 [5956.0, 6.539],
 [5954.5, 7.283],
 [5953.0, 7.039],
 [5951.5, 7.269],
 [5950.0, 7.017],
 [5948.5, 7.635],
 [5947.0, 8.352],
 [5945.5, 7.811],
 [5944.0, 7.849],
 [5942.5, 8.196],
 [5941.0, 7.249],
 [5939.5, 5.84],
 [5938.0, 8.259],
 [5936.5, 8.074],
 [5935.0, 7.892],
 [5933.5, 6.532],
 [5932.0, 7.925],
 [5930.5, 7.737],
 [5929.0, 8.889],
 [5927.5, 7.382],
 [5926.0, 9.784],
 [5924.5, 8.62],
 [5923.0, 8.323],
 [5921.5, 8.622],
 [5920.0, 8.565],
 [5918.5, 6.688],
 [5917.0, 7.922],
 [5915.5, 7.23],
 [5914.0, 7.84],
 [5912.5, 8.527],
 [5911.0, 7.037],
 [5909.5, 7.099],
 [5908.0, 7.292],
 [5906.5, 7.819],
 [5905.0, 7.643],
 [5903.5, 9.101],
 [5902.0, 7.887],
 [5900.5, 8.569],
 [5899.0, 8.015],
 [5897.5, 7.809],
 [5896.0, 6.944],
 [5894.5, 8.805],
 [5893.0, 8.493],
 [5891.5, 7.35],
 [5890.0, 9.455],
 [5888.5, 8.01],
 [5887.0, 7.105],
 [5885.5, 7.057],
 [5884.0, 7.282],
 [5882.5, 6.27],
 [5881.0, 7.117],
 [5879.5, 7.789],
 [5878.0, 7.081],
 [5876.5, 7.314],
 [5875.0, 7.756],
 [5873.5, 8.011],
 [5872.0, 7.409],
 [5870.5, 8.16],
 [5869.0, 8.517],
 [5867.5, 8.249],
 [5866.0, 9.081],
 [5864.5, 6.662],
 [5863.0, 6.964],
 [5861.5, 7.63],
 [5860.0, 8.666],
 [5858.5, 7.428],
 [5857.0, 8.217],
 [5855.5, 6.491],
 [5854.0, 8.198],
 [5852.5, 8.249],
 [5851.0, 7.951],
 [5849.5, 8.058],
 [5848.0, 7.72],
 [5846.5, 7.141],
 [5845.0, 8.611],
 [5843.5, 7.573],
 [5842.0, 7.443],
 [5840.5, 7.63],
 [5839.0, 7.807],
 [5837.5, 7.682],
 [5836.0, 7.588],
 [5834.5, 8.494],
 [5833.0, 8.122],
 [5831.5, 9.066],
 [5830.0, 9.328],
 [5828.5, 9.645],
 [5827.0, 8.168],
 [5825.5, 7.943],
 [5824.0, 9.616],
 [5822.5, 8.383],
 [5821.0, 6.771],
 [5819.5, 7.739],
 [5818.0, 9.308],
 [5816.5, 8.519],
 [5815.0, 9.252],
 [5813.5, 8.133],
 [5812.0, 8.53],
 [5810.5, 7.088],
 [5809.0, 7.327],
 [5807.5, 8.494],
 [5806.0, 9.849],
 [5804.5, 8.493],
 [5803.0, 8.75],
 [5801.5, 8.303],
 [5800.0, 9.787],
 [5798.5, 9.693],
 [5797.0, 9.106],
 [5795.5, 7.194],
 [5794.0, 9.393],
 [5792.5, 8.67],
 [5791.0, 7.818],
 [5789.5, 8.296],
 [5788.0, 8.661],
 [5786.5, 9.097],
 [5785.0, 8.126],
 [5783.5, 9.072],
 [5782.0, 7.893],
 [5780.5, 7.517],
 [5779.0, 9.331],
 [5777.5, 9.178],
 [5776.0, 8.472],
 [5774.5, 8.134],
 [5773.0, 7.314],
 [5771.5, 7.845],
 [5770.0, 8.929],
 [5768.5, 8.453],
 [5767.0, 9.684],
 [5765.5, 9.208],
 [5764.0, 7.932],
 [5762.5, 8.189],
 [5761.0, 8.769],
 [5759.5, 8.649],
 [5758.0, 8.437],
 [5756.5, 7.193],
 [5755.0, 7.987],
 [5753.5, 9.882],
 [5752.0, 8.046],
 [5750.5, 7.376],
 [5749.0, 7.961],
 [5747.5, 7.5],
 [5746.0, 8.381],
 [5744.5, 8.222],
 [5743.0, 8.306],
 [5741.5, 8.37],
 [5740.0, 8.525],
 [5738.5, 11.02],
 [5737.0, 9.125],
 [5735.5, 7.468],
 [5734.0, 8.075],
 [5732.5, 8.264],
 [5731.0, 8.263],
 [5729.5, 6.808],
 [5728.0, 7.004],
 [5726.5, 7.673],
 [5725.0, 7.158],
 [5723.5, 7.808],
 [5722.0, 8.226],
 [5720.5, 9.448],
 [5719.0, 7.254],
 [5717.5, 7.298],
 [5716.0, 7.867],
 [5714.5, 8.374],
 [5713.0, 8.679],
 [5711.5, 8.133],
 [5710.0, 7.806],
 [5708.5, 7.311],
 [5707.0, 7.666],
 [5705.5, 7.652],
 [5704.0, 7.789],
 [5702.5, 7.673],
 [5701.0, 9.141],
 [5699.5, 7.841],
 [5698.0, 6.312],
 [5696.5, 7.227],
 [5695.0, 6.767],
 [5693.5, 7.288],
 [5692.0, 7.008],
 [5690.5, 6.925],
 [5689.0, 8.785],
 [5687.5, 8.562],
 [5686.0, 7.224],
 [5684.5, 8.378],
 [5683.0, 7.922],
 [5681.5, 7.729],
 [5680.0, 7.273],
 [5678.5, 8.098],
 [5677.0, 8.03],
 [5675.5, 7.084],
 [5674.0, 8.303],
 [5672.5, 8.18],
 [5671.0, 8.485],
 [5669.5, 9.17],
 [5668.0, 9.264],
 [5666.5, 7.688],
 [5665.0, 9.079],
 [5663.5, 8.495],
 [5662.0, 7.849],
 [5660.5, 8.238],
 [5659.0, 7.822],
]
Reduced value -0.10 mag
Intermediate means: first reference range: 7.9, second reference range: 7.25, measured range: 8.53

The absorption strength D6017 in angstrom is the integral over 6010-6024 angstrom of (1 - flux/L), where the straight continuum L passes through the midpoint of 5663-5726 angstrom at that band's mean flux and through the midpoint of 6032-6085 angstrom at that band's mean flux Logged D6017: -1.6 angstrom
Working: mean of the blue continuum 7.91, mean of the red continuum 6.95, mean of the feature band 7.87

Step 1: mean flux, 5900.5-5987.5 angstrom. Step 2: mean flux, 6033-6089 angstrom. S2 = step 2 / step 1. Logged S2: 0.9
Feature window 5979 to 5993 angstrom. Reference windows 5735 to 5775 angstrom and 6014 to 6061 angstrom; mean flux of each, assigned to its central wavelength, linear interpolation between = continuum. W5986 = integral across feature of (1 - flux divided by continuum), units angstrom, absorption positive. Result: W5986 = -0.8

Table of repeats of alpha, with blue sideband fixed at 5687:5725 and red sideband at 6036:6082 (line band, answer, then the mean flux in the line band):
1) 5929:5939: -0.08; 7.78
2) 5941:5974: -0.10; 7.86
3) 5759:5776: -0.11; 8.46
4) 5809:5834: -0.13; 8.44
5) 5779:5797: -0.11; 8.41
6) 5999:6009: -0.08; 7.59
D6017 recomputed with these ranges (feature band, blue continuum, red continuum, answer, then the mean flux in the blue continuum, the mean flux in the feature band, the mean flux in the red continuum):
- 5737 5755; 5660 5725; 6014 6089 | -1.6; 7.93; 8.51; 7.18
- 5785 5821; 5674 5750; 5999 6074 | -3.8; 7.9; 8.54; 7.29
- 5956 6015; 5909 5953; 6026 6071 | -3.4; 7.79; 7.88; 7.07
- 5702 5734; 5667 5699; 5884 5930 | 0.1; 7.81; 7.82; 7.98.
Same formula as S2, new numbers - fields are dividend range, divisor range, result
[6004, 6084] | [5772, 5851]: 0.86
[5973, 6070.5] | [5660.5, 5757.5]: 0.94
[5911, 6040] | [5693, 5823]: 0.95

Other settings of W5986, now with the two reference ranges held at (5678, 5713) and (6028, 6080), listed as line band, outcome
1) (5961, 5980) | -2.8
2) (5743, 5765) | -1.8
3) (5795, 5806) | -2.1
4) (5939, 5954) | -0.6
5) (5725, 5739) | -0.9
